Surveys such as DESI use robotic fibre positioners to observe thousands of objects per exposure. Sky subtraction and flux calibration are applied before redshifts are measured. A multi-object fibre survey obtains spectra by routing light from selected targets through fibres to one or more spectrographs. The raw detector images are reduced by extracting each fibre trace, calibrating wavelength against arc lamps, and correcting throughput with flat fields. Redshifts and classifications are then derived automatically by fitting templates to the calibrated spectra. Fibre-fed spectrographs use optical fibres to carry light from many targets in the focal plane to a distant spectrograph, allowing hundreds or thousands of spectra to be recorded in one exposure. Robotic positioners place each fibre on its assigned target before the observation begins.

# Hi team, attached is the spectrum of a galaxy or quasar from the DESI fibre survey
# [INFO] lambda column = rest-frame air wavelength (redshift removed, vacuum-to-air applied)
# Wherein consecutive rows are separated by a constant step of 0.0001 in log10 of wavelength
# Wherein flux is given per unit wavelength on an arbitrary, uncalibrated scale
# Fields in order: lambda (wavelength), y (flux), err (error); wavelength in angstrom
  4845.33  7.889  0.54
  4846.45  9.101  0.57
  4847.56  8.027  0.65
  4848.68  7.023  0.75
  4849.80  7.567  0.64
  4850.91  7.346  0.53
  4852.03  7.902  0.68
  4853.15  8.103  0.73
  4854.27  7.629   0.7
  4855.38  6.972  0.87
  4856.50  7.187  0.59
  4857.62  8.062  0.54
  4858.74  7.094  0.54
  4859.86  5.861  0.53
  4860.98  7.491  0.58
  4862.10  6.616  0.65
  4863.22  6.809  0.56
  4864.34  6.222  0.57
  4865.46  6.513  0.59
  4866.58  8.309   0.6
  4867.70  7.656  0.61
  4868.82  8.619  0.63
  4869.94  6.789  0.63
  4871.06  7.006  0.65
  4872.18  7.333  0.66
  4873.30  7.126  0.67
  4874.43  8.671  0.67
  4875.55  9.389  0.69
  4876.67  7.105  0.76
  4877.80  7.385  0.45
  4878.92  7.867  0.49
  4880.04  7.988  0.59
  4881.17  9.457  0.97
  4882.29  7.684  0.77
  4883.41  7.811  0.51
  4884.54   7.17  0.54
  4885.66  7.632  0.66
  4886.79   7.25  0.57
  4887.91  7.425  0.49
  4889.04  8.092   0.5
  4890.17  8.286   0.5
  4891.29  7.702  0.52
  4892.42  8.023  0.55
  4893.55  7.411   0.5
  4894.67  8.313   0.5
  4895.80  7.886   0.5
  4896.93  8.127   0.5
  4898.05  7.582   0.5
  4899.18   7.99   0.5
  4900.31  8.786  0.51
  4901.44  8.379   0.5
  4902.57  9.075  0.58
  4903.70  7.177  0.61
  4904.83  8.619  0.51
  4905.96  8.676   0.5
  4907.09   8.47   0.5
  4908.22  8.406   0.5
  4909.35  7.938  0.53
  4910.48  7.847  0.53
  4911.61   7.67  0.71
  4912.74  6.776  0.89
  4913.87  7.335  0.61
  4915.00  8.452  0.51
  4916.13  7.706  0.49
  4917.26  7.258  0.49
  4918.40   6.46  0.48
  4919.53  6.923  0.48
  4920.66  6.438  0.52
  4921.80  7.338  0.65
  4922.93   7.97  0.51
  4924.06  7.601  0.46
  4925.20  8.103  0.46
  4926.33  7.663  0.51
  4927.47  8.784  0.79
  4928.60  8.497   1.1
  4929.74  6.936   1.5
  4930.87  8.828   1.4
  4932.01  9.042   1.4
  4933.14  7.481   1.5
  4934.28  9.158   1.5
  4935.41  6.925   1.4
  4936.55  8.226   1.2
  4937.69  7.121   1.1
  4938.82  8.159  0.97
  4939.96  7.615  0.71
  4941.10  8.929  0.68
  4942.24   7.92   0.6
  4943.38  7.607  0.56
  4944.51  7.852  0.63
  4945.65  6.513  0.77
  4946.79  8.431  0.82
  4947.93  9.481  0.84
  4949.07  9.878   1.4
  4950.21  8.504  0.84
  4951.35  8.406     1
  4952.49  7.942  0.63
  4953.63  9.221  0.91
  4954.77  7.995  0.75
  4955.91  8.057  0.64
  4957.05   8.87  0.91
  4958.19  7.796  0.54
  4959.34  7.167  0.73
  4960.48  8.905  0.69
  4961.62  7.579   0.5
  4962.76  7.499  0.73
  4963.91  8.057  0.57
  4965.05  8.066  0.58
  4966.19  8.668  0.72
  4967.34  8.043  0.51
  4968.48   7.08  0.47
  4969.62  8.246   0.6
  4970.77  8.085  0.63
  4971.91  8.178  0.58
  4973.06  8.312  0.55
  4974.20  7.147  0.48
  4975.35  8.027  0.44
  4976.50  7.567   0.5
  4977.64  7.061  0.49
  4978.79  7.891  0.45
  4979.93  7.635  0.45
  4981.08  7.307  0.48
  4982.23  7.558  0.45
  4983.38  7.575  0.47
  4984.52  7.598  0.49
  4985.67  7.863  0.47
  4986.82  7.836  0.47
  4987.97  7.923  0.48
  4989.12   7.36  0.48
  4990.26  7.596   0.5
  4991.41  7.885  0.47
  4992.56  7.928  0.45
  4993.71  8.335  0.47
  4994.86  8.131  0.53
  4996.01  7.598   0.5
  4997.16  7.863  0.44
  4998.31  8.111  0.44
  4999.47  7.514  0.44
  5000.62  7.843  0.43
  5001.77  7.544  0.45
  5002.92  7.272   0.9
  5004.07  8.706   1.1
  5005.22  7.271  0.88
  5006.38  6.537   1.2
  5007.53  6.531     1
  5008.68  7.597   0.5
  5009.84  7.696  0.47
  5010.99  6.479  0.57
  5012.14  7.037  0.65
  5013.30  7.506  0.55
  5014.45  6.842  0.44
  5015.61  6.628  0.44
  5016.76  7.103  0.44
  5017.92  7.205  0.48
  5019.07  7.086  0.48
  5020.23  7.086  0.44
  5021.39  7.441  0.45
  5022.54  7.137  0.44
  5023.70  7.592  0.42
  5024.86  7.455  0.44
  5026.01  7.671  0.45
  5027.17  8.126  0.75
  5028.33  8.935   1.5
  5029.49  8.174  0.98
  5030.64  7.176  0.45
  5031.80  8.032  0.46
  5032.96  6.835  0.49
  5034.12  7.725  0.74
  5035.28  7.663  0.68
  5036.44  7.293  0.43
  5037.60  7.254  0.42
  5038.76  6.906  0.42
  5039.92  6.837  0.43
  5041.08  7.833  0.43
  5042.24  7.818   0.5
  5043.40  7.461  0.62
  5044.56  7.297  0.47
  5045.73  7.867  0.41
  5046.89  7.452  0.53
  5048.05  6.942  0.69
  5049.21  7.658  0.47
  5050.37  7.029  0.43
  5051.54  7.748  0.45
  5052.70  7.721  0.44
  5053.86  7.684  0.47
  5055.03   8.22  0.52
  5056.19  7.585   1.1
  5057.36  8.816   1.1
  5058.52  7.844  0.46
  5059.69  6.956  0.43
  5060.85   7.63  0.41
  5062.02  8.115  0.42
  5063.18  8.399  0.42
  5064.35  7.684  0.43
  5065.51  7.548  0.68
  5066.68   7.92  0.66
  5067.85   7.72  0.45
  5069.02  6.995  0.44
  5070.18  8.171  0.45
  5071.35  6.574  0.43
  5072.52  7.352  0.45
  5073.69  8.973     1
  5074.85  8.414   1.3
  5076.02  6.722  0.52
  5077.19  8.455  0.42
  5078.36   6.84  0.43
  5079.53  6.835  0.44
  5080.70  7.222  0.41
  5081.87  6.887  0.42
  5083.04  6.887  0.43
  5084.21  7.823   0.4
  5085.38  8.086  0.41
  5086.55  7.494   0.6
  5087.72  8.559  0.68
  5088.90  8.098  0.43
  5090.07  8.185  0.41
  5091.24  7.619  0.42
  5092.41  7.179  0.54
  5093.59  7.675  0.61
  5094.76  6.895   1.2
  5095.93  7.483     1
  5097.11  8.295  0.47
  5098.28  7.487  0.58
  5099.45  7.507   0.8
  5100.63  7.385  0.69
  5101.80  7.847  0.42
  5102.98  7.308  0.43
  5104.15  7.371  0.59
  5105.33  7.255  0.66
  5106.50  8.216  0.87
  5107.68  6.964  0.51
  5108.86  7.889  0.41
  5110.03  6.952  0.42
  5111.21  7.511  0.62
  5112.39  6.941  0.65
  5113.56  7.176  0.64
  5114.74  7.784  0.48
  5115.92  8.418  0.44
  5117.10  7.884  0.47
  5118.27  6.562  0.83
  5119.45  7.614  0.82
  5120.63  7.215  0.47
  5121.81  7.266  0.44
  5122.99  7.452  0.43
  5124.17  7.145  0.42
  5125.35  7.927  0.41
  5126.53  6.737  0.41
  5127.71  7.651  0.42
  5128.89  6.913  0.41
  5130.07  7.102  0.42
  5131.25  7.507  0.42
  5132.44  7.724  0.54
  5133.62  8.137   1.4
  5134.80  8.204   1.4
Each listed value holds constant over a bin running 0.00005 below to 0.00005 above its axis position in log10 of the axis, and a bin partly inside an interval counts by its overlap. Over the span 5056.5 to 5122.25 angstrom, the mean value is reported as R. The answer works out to 7.59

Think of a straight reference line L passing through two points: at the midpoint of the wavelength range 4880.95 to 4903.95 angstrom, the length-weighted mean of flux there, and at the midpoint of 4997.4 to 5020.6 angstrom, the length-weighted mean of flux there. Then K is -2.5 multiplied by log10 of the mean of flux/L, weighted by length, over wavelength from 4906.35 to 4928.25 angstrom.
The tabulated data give 0.02 mag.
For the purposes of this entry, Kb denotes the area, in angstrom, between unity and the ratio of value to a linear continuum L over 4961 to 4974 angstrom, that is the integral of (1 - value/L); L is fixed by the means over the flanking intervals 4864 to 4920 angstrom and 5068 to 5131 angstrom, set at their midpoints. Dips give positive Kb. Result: -0.5 angstrom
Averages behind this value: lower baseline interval 7.8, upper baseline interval 7.5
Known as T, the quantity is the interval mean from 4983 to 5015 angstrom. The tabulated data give 7.57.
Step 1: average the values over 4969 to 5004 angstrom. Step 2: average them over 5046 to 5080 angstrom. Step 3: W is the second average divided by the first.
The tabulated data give 1.0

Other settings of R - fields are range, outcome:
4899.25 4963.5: 8.01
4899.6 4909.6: 8.39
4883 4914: 7.93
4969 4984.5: 7.73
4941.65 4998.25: 7.96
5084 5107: 7.68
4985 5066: 7.56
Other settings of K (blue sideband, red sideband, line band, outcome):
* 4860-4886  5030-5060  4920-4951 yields -0.07 mag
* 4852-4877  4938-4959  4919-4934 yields 0.03 mag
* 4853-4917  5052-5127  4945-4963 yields -0.08 mag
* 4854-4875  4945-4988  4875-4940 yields -0.05 mag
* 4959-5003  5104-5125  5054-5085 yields -0.01 mag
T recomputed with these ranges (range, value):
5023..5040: 7.6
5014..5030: 7.46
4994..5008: 7.6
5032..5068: 7.6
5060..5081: 7.64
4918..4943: 7.83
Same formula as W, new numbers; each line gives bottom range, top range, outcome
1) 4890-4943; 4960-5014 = 0.97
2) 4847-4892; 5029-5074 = 1.01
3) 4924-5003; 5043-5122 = 0.95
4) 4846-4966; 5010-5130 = 0.96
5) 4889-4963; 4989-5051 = 0.94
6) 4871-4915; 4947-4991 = 1.01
